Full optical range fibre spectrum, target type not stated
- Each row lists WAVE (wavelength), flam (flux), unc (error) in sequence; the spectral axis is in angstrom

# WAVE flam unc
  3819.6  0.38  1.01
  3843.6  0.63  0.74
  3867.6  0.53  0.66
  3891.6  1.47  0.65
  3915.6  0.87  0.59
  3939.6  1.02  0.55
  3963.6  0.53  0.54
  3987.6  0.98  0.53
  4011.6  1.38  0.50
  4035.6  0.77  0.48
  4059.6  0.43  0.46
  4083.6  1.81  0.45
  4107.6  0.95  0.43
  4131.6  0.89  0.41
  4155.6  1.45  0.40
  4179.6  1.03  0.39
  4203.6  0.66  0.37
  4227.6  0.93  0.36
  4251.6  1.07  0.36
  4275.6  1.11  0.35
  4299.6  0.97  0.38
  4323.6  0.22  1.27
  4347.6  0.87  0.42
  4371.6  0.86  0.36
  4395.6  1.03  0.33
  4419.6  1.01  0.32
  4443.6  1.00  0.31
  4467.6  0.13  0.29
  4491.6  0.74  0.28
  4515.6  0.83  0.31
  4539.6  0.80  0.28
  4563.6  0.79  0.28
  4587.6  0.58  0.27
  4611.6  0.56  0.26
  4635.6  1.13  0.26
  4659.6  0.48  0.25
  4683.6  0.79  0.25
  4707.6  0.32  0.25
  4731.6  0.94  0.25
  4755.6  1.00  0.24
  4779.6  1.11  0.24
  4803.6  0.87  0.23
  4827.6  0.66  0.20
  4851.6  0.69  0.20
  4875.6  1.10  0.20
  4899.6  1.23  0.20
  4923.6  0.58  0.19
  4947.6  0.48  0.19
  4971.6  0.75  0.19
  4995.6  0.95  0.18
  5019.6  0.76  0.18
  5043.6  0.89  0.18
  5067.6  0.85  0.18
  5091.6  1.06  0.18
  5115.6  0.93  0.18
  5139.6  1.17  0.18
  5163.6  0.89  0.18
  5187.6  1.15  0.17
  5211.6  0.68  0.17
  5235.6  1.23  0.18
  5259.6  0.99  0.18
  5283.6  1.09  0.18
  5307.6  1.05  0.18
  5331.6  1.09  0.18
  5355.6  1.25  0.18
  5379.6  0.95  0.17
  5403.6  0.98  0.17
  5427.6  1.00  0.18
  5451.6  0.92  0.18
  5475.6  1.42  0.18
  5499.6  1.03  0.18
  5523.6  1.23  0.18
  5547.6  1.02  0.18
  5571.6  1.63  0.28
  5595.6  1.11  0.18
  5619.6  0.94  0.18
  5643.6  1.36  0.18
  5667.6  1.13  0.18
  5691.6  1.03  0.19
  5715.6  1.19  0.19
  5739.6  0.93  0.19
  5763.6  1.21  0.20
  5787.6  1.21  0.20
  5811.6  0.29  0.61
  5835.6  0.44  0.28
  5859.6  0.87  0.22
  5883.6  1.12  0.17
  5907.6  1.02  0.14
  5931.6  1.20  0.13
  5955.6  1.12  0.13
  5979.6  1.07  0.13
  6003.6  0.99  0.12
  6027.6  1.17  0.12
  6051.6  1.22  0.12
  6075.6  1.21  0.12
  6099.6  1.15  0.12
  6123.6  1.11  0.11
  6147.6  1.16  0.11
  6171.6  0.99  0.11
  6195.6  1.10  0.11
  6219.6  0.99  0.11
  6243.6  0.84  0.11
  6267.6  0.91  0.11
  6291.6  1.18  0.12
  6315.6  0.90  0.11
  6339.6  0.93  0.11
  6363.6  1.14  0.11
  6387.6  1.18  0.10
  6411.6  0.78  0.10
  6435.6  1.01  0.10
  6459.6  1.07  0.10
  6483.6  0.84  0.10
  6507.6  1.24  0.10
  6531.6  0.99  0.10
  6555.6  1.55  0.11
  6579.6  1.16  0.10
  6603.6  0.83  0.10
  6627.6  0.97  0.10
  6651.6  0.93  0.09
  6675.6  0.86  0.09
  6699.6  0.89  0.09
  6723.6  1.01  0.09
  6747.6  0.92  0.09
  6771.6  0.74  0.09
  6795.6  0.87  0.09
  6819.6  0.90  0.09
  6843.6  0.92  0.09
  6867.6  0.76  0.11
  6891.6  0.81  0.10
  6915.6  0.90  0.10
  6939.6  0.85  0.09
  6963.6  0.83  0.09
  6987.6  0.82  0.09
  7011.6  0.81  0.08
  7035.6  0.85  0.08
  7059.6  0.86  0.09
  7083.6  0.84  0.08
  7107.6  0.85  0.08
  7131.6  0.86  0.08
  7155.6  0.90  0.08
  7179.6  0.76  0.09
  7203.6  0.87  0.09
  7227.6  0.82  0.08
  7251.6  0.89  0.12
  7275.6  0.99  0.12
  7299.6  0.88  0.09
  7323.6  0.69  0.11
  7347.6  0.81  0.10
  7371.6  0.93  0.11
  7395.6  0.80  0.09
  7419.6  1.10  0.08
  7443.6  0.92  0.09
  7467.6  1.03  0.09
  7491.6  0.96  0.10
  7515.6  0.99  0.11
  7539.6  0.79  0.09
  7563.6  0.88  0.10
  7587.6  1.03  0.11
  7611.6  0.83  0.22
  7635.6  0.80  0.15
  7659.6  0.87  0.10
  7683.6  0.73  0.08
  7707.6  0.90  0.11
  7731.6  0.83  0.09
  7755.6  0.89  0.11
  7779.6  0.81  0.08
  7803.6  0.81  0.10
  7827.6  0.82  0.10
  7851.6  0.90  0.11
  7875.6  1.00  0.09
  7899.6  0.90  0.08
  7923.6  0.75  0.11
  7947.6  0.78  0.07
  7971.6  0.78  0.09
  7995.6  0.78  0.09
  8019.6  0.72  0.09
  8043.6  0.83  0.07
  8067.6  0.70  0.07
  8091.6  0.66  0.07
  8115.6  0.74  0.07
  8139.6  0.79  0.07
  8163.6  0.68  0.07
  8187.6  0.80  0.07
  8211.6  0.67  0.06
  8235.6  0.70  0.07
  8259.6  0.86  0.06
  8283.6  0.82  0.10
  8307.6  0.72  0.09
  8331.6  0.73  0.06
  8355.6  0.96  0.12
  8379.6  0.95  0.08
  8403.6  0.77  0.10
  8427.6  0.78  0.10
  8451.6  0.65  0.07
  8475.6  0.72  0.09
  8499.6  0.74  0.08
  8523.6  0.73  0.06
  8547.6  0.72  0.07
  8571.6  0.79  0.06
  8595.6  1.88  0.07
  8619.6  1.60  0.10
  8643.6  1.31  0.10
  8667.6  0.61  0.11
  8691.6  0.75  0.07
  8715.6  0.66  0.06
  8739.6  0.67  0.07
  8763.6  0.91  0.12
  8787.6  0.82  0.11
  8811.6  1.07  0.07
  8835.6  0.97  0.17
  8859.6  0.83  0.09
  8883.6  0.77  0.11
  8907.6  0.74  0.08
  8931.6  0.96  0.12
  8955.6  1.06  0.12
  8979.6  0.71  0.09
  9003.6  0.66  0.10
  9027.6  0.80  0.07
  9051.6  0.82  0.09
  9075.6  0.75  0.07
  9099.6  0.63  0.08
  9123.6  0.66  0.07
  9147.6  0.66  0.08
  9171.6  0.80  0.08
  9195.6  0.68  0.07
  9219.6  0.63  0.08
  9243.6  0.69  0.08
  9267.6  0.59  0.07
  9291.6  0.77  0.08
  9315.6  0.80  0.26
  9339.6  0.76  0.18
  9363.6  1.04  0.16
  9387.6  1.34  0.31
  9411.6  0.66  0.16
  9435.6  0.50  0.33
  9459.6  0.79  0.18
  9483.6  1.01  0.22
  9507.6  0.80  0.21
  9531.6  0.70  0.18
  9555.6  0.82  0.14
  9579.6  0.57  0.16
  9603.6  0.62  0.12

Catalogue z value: 0.31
